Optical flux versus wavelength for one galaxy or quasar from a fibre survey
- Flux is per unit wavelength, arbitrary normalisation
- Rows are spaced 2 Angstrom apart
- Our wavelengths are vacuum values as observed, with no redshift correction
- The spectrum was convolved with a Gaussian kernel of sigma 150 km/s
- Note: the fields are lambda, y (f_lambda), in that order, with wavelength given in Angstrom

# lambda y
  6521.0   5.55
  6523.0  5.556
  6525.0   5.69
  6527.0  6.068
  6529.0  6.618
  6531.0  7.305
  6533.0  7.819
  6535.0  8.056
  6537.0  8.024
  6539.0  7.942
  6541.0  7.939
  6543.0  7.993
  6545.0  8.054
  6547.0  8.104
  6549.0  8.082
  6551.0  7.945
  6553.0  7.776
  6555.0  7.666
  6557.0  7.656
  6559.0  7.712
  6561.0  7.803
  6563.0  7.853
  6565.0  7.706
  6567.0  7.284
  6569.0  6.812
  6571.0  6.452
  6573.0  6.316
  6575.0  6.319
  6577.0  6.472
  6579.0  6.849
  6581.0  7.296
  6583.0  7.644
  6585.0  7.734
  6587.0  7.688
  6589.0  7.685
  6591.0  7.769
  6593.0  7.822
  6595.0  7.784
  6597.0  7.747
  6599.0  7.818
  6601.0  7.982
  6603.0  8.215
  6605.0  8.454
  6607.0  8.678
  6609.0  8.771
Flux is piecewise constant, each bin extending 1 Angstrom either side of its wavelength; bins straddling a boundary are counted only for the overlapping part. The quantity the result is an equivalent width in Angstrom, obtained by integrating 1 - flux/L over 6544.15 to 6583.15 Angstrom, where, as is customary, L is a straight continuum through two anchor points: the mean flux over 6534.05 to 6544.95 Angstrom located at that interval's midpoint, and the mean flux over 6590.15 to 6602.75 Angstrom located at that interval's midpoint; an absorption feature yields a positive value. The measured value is 2.7 Angstrom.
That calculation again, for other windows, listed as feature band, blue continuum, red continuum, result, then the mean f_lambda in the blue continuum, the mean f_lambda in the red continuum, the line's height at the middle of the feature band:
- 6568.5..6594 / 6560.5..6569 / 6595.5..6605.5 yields 2.0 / 7.55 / 8.01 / 7.76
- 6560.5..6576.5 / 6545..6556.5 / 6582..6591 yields 1.6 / 7.92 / 7.7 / 7.81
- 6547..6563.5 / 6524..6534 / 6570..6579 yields -3.2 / 6.7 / 6.44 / 6.55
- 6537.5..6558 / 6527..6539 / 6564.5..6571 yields -1.7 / 7.47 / 7.11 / 7.32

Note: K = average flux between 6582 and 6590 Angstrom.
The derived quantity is 7.69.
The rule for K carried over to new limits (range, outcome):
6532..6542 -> 7.96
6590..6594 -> 7.8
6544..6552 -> 8.05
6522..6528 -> 5.77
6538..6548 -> 8.01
